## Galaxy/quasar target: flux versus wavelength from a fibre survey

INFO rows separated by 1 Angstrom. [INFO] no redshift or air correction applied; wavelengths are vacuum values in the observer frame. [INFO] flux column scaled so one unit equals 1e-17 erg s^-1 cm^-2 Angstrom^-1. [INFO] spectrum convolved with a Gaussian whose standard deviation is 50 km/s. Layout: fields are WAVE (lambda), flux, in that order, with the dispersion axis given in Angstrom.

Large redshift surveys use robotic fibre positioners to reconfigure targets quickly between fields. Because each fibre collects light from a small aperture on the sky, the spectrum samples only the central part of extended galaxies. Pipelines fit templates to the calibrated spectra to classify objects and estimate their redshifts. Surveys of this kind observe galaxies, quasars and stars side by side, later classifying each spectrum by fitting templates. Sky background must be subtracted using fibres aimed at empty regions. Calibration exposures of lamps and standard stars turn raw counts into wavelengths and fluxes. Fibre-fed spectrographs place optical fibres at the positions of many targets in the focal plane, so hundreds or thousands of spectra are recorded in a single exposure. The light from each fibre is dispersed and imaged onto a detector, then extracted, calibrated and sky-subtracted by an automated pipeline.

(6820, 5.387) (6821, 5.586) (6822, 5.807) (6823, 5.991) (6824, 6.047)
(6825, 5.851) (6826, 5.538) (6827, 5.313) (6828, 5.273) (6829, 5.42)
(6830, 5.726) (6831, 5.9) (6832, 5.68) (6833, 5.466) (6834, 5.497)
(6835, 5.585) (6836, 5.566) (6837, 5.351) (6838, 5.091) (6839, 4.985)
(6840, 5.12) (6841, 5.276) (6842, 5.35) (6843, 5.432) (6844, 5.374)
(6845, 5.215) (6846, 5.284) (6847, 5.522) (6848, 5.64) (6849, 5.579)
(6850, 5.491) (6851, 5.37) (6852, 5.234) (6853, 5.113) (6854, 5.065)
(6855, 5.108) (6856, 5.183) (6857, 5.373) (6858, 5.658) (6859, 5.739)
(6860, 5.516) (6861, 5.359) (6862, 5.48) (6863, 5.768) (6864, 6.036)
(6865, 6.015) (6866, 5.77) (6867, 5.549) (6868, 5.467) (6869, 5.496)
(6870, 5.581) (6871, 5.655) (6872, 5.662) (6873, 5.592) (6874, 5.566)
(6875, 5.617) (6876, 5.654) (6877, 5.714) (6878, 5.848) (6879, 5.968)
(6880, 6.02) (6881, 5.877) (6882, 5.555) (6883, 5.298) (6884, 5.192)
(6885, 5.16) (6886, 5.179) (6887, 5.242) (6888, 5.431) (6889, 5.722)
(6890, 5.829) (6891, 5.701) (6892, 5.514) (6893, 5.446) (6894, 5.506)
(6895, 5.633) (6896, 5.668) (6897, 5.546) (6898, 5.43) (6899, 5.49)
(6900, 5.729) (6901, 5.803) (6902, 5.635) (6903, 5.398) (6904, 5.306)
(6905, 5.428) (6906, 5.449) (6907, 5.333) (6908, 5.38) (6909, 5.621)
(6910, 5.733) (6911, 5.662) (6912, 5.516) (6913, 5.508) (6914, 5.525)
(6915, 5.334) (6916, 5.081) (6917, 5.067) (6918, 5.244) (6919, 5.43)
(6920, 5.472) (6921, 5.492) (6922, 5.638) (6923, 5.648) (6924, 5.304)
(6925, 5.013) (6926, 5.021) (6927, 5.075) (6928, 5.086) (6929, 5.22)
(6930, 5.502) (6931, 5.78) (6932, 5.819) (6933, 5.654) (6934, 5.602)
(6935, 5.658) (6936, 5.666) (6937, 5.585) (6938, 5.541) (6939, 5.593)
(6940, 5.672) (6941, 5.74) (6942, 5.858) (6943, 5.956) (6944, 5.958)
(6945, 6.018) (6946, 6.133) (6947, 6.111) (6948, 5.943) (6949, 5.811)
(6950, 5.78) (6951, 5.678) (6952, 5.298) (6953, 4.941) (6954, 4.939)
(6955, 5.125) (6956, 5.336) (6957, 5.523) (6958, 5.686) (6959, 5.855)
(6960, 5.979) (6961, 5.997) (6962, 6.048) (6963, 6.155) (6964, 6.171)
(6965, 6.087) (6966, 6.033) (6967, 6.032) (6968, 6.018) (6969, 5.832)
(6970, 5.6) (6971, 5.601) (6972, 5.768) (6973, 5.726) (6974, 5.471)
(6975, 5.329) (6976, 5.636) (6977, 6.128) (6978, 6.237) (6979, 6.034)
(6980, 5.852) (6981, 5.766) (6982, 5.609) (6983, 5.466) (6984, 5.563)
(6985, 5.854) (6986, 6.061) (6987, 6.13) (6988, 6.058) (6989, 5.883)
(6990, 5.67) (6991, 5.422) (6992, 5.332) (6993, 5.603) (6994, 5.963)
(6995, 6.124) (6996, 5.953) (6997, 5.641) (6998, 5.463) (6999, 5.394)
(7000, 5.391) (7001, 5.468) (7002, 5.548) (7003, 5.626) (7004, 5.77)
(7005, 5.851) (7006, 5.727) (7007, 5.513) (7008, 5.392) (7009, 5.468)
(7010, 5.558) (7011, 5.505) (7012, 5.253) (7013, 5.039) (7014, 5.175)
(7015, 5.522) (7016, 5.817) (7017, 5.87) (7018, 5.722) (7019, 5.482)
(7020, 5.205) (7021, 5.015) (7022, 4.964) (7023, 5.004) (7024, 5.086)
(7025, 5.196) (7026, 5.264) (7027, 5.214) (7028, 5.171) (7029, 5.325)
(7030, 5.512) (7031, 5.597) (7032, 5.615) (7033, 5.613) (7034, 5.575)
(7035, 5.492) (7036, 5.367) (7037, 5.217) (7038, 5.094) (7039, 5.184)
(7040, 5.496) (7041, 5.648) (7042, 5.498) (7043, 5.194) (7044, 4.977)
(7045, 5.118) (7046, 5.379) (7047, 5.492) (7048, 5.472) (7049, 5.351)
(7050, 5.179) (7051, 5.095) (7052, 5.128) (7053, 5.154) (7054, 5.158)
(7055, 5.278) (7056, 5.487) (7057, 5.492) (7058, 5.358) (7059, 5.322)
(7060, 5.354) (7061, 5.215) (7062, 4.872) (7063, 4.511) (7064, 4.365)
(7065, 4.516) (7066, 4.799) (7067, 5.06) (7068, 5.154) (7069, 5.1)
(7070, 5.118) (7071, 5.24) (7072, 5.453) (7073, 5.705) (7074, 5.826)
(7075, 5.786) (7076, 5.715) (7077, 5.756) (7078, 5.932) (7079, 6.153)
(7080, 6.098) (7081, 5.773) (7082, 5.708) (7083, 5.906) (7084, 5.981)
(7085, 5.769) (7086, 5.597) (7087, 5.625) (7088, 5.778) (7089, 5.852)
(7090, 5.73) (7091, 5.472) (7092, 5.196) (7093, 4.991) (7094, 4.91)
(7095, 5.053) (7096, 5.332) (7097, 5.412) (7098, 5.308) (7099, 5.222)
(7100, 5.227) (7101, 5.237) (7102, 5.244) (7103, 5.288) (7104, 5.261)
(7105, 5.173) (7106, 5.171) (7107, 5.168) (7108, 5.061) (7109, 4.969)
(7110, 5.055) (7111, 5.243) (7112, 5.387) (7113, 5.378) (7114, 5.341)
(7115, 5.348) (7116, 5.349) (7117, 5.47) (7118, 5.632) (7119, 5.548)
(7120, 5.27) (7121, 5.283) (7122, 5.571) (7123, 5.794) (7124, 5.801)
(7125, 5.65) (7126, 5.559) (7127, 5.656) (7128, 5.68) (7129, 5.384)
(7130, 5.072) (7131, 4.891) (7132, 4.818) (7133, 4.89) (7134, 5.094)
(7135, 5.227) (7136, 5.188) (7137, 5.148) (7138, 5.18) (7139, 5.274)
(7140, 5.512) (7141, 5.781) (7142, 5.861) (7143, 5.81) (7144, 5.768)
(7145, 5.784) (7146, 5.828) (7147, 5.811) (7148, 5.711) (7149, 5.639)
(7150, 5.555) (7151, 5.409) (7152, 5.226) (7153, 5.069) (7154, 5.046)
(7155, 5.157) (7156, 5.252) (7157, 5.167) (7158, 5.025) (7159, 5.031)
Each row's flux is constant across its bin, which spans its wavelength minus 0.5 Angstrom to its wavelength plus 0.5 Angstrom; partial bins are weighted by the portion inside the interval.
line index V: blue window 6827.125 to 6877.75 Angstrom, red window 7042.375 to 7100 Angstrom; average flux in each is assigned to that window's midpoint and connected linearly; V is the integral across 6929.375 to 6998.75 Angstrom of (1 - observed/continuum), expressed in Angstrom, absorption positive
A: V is -4.2 Angstrom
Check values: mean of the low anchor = 5.48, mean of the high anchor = 5.37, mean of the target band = 5.75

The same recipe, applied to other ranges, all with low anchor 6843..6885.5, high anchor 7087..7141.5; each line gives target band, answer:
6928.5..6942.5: -0.4 Angstrom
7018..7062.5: 0.7 Angstrom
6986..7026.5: -0.9 Angstrom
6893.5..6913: -0.1 Angstrom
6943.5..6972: -1.7 Angstrom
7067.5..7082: -0.7 Angstrom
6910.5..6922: 0.2 Angstrom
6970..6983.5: -0.7 Angstrom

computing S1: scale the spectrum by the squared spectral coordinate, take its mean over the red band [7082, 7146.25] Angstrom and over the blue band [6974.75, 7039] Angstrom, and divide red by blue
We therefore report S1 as 1.0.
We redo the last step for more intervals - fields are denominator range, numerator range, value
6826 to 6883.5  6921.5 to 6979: 1.06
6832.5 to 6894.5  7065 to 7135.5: 1.05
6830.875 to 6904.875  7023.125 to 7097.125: 1.03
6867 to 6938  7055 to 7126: 1.03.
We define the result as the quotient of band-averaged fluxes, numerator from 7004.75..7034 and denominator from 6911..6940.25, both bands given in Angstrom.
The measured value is 1.0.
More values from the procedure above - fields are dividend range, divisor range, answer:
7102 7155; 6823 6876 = 0.98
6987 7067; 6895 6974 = 0.96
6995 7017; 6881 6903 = 1.01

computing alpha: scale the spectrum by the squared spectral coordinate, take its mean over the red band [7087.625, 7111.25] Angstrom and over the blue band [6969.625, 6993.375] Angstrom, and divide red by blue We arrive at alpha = 0.95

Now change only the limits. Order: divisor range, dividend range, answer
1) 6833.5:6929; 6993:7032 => 1.04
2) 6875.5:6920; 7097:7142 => 1.03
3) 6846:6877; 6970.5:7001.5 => 1.07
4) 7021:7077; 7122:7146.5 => 1.06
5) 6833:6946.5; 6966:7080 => 1.03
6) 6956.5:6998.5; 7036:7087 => 0.95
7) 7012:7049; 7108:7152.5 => 1.04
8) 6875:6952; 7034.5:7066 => 0.97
